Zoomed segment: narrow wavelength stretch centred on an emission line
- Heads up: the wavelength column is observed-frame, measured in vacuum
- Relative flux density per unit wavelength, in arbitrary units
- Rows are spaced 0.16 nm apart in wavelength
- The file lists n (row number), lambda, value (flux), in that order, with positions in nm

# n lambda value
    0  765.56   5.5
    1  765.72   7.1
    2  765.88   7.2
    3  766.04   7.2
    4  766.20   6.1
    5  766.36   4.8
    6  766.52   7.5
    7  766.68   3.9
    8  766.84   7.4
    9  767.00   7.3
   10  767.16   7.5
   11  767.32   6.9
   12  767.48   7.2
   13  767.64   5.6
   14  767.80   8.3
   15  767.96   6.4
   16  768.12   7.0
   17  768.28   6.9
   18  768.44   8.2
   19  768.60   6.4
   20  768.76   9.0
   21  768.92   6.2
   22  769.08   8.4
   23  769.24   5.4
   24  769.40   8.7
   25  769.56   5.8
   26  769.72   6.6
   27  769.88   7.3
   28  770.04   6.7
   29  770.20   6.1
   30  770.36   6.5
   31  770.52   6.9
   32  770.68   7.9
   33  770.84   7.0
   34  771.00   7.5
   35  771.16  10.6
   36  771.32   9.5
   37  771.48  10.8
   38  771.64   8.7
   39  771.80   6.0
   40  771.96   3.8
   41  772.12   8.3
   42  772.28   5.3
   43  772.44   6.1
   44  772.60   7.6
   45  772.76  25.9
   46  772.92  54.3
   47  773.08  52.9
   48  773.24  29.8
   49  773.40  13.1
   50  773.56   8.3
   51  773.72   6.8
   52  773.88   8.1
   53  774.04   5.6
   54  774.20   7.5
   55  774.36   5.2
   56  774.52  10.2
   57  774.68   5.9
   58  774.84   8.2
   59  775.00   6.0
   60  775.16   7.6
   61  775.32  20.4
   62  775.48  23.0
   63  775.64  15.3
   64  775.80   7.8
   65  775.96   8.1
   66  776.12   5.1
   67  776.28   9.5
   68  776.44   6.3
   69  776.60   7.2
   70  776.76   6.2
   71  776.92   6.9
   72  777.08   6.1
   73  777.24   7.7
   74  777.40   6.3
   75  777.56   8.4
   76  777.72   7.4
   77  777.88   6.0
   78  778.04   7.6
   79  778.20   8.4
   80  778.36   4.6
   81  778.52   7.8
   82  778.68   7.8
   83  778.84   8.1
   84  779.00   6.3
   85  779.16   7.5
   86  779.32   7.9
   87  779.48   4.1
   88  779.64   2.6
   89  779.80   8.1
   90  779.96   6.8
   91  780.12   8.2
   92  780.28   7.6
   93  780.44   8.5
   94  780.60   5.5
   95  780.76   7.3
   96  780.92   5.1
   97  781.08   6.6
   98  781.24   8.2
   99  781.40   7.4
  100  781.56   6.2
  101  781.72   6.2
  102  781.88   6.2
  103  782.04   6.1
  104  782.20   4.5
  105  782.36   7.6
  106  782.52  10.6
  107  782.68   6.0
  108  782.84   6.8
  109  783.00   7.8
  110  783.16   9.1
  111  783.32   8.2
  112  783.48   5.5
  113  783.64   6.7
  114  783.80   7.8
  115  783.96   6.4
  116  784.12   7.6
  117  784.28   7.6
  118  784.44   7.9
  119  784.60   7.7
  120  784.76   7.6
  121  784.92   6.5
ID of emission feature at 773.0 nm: H-alpha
